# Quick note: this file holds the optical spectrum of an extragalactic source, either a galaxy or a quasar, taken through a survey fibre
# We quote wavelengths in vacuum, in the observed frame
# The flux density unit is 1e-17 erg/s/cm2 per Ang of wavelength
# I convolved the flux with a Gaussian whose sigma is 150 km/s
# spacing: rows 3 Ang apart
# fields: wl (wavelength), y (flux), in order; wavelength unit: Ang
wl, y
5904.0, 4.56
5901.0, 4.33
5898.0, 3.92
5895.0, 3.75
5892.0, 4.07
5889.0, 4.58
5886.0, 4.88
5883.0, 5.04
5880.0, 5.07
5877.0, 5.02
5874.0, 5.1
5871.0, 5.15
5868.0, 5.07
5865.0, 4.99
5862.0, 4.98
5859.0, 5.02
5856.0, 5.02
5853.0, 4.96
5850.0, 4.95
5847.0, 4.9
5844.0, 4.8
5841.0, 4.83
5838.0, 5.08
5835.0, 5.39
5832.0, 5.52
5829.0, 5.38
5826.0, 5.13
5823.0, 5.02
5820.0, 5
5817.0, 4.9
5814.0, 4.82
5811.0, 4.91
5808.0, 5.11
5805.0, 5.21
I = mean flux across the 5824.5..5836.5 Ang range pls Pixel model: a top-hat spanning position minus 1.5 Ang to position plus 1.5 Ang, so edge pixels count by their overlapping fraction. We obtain 5.36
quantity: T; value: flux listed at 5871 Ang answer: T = 5.15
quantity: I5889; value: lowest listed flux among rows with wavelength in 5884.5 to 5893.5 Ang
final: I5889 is 4.07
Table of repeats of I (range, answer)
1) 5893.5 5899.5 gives 3.83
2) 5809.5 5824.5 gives 4.93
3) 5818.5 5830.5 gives 5.13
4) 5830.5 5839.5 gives 5.33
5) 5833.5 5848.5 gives 5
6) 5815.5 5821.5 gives 4.95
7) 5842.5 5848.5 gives 4.85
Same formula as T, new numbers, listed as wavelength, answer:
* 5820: 5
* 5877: 5.02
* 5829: 5.38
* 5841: 4.83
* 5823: 5.02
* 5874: 5.1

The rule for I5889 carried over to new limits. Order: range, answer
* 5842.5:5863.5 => 4.8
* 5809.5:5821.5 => 4.82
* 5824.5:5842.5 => 4.83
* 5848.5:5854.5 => 4.95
